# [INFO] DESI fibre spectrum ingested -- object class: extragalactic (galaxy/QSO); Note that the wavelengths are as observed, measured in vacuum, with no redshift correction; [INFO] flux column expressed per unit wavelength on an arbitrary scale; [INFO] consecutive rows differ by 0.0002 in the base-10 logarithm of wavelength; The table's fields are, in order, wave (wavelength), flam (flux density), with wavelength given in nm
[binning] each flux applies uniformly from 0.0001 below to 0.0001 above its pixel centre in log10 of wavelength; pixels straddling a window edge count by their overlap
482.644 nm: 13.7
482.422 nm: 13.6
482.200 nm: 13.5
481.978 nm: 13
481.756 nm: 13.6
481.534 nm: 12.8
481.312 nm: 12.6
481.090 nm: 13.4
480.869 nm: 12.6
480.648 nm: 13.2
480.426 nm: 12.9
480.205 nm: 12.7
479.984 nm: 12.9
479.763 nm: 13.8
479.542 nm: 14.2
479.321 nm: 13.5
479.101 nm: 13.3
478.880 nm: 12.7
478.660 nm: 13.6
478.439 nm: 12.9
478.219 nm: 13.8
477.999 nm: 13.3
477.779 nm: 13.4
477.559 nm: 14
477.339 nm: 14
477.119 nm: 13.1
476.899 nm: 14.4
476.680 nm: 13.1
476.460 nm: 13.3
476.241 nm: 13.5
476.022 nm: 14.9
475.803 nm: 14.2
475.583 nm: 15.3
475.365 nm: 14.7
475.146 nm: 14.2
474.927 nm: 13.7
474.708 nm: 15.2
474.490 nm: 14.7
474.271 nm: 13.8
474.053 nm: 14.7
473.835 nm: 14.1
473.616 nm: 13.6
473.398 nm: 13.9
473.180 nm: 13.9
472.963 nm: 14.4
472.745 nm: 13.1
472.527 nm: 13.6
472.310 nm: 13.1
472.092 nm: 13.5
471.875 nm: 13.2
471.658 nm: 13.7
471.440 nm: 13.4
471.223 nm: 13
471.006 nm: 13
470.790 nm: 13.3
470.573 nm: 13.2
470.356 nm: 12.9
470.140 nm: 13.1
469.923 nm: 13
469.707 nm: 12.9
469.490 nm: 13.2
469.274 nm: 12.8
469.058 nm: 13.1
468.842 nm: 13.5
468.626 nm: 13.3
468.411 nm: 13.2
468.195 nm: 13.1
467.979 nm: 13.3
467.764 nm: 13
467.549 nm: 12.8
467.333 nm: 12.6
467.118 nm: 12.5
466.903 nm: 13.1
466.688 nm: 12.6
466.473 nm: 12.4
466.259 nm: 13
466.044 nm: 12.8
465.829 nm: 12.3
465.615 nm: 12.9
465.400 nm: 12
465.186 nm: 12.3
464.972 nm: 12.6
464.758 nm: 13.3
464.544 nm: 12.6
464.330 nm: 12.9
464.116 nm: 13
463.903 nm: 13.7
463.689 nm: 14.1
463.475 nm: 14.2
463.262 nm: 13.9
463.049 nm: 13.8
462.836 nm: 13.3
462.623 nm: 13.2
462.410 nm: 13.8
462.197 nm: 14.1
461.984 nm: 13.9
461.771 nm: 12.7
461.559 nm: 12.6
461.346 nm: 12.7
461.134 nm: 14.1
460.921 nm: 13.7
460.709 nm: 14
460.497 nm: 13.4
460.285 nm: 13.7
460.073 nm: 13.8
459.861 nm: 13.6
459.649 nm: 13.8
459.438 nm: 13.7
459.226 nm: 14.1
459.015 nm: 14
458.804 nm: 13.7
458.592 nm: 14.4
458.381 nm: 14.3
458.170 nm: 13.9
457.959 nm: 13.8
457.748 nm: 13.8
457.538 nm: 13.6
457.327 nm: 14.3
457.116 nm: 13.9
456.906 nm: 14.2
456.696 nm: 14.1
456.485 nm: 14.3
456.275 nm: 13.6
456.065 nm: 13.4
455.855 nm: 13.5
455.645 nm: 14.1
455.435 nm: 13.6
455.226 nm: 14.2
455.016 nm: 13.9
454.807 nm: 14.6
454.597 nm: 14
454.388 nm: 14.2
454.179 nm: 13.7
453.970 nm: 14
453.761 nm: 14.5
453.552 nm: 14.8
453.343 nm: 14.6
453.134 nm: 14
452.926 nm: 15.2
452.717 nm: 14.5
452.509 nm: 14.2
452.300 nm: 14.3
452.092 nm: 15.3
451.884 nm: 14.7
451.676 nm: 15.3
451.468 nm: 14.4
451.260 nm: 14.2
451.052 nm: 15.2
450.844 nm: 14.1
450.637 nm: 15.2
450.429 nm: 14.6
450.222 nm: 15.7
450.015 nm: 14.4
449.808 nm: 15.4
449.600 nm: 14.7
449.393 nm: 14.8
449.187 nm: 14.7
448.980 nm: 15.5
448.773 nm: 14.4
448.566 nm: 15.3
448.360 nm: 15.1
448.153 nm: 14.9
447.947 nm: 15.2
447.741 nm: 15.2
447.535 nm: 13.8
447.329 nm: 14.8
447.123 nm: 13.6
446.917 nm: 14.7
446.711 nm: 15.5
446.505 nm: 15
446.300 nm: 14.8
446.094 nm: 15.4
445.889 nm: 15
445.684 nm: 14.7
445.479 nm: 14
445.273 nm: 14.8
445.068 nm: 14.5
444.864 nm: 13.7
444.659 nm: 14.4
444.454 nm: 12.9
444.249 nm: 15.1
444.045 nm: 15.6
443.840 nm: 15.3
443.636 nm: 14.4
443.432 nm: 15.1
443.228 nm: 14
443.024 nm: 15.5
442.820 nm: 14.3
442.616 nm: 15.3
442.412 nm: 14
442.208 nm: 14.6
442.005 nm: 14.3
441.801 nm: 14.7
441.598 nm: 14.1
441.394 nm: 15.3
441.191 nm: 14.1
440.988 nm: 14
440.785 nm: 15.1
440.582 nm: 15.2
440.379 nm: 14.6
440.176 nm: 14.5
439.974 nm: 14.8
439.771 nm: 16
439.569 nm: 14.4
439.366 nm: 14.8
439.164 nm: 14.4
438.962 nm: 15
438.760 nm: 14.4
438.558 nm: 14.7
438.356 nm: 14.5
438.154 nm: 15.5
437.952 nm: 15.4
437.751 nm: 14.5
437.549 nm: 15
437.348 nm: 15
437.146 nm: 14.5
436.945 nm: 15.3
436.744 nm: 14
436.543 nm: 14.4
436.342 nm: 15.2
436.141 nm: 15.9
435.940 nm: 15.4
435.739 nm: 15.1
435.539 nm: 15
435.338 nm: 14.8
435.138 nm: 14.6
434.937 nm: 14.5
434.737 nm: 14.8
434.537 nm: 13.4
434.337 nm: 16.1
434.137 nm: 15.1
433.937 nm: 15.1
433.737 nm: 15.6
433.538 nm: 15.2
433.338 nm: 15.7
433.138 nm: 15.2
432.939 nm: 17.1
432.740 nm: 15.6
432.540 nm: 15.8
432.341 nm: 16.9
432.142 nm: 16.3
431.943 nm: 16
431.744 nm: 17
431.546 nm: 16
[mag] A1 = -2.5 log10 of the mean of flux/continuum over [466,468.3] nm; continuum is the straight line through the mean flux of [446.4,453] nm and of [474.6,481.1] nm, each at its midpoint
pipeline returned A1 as 0.102 mag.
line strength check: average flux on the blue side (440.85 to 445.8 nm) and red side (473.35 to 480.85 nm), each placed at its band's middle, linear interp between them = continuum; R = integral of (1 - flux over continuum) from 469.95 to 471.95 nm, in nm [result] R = 0.102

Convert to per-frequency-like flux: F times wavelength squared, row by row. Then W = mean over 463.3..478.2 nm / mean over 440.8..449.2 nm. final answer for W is 1.02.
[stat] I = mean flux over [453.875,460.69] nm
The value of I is 13.9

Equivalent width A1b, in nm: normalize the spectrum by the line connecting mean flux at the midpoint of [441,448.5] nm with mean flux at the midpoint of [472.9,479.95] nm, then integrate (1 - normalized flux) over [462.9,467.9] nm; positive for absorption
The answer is 0.42 nm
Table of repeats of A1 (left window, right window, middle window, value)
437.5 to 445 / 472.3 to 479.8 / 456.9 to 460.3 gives 0.028 mag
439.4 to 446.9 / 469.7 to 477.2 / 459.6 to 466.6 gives 0.064 mag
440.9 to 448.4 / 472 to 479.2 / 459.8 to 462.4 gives 0.054 mag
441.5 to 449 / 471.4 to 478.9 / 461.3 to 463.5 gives 0.057 mag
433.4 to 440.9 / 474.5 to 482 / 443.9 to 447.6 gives 0.004 mag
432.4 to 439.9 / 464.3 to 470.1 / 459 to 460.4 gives -0.033 mag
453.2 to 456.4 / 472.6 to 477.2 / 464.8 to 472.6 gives 0.088 mag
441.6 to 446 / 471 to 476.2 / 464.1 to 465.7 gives 0.119 mag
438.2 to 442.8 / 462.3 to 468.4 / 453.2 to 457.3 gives -0.028 mag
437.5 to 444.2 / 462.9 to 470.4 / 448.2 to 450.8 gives -0.058 mag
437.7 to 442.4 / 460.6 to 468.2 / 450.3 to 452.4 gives -0.057 mag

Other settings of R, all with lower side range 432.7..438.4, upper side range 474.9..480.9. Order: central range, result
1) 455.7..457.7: 0.07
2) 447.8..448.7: -0.03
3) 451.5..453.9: -0.03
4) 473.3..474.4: -0.02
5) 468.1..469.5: 0.08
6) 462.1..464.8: 0.11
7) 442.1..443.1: 0.01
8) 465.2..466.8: 0.17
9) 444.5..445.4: 0.03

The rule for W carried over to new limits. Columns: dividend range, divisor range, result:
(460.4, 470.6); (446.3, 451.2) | 0.95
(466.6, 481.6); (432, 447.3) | 1.05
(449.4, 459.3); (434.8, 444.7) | 1.03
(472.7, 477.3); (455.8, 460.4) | 1.09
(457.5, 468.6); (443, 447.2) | 0.98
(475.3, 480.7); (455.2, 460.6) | 1.07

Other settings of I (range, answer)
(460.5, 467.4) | 13.2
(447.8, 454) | 14.8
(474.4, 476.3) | 14.5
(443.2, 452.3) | 14.8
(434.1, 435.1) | 14.7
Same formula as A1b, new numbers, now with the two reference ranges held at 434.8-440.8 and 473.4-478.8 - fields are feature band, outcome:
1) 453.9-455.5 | 0.05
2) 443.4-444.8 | 0.01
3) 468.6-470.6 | 0.15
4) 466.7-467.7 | 0.10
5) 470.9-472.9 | 0.11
